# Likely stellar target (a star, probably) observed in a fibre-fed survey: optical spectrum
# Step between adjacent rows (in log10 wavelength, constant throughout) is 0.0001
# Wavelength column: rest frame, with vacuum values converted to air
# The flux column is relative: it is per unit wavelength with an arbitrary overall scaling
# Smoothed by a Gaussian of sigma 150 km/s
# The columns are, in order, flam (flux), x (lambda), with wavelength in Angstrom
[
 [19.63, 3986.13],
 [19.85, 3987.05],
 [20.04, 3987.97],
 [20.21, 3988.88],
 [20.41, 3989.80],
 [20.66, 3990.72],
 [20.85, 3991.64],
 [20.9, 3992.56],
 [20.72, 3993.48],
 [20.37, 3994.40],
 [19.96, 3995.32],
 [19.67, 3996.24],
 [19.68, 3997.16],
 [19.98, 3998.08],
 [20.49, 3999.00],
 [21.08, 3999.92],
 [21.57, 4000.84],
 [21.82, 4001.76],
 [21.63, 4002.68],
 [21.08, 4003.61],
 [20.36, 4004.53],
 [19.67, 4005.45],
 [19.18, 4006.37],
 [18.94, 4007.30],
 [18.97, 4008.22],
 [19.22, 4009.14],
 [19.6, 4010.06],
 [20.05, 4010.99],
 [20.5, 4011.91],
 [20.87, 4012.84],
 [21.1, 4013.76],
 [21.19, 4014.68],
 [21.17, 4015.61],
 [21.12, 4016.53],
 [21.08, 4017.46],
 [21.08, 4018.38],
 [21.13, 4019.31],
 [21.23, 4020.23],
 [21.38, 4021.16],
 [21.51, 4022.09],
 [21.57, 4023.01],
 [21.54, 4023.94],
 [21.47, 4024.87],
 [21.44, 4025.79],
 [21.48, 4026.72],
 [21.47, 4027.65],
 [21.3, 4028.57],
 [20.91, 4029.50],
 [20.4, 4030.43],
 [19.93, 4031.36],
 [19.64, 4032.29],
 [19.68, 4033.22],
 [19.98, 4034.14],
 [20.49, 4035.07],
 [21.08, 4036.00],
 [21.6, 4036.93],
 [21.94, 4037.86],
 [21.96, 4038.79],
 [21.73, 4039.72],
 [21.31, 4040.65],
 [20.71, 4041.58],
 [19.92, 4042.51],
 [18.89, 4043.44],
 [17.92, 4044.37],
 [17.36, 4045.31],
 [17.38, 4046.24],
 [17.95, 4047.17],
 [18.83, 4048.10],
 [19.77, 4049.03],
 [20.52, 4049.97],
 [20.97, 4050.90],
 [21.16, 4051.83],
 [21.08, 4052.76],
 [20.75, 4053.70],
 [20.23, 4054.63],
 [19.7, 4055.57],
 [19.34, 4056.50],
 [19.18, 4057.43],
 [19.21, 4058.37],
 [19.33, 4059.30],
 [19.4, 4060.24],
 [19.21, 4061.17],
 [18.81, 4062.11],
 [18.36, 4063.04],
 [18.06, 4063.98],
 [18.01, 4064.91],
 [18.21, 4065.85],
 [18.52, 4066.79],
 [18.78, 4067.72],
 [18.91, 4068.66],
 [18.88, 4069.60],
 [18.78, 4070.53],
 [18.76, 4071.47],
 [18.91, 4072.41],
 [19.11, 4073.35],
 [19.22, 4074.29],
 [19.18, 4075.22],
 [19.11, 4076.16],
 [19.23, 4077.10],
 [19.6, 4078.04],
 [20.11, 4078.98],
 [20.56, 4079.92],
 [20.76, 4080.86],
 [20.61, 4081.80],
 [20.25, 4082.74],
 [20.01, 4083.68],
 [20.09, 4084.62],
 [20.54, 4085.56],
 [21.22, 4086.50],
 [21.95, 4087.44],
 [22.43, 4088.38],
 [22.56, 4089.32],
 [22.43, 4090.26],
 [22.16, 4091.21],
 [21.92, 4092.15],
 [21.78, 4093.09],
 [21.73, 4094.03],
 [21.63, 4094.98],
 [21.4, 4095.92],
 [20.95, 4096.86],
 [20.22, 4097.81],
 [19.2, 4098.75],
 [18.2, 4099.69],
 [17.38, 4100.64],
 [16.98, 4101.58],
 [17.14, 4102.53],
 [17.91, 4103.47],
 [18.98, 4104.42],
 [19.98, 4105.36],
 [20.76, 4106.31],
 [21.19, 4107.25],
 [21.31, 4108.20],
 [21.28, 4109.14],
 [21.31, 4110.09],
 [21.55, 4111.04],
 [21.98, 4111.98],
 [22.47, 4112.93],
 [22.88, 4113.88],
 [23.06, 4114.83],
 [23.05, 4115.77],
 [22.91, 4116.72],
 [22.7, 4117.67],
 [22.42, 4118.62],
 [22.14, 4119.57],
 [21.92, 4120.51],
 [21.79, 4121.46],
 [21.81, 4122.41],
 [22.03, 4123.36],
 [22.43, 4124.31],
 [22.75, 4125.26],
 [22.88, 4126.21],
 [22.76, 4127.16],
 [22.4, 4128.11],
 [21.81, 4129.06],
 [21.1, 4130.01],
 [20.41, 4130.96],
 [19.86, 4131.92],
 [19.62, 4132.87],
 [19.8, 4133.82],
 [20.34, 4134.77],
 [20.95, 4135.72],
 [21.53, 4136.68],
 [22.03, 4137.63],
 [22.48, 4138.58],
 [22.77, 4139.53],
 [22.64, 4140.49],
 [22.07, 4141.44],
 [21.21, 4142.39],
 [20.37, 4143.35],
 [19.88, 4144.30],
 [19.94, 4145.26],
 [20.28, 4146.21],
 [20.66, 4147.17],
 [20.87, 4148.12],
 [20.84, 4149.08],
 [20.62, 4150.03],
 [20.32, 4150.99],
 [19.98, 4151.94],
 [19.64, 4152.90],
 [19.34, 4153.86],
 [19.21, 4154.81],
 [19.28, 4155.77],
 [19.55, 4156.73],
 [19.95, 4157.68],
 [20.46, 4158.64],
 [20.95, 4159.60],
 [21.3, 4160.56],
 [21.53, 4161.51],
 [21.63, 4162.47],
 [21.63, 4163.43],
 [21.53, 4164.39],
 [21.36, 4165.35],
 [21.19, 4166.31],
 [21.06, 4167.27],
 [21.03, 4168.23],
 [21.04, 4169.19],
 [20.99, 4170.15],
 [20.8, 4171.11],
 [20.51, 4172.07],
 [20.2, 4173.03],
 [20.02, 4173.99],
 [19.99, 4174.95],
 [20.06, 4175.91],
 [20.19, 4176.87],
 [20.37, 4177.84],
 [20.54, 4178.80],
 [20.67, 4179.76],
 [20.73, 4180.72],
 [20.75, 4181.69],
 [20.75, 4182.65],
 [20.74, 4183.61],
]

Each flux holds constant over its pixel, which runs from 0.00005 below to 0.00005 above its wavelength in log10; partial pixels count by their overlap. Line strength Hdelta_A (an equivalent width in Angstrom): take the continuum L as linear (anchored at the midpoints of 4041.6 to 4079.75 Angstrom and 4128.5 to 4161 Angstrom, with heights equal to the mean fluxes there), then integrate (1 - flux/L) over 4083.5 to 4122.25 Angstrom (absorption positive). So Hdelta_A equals -2.2 Angstrom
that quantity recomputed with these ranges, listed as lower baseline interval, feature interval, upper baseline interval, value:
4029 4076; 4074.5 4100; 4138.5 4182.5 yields -1.0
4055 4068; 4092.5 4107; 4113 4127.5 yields 1.1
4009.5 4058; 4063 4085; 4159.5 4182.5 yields 1.4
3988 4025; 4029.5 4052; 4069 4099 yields 0.6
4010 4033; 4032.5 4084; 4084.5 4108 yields 2.7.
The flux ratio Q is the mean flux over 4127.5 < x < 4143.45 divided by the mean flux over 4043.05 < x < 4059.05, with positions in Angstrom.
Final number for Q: 1.10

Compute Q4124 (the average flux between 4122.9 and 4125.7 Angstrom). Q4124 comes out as 22.4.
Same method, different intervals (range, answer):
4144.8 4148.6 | 20.5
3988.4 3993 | 20.6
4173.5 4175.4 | 20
